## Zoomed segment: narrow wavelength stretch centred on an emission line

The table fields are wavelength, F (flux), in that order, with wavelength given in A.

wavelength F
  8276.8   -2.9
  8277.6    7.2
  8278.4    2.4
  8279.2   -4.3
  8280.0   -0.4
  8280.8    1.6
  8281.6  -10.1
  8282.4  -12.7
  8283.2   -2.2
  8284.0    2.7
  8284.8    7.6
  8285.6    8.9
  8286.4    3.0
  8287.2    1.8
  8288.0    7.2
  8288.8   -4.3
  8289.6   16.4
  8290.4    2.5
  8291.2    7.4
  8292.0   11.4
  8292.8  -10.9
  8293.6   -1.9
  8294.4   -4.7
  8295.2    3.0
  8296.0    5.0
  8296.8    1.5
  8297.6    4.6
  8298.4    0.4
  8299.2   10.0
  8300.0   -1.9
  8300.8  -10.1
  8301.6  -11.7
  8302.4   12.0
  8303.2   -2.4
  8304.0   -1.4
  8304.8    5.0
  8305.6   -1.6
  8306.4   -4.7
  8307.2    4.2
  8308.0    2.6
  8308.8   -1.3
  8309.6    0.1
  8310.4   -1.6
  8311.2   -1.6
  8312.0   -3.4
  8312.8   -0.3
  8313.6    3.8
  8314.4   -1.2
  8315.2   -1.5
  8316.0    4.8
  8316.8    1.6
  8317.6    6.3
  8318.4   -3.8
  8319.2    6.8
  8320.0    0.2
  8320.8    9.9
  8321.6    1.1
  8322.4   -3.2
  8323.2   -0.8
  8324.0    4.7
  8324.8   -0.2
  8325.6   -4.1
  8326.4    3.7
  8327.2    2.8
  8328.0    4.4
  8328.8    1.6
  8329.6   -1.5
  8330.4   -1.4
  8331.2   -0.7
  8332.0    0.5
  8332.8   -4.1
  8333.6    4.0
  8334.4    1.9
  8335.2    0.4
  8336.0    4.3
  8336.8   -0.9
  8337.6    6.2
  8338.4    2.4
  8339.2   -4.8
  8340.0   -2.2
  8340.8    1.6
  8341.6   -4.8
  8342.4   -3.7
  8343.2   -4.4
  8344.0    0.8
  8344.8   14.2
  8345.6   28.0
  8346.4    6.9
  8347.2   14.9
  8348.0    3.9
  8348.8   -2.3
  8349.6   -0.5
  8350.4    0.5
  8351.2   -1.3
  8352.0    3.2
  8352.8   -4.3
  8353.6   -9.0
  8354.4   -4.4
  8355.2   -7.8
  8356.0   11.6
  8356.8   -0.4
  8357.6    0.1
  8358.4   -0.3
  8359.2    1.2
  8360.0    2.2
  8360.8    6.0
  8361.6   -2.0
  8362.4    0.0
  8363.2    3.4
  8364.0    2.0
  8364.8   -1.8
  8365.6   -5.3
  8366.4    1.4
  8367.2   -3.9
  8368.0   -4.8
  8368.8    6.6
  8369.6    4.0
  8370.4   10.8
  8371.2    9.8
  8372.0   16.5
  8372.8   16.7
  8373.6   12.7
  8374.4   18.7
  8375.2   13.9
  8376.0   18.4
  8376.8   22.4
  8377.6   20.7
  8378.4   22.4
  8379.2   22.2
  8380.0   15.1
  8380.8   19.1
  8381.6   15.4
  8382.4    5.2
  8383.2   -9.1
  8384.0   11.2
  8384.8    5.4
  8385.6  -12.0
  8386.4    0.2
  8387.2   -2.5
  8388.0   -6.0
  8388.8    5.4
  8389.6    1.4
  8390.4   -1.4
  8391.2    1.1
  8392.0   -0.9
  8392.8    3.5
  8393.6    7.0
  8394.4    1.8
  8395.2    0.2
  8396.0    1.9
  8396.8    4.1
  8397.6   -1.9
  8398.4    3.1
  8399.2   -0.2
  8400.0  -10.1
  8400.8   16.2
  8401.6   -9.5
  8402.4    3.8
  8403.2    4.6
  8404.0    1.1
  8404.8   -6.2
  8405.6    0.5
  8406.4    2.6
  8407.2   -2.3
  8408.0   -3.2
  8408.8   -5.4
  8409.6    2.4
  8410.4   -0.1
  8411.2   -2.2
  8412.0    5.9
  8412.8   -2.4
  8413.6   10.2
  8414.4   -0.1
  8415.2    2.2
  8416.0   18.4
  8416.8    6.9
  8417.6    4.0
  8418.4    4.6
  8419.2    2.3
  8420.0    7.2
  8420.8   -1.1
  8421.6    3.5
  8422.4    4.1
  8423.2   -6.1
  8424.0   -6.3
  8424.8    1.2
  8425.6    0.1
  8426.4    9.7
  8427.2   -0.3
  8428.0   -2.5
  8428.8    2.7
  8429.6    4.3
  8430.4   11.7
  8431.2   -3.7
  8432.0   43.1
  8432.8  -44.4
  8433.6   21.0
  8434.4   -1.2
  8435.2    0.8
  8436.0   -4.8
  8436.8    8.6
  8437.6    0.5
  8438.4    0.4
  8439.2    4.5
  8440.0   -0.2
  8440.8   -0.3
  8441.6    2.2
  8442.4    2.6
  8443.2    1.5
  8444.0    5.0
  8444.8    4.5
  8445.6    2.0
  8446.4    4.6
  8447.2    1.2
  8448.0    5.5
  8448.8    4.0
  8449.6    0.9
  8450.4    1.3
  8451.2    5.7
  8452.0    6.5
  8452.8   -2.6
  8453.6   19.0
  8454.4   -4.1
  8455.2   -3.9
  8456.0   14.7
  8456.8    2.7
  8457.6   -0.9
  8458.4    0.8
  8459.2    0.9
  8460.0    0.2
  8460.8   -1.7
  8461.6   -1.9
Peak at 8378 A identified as [O II] 3727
